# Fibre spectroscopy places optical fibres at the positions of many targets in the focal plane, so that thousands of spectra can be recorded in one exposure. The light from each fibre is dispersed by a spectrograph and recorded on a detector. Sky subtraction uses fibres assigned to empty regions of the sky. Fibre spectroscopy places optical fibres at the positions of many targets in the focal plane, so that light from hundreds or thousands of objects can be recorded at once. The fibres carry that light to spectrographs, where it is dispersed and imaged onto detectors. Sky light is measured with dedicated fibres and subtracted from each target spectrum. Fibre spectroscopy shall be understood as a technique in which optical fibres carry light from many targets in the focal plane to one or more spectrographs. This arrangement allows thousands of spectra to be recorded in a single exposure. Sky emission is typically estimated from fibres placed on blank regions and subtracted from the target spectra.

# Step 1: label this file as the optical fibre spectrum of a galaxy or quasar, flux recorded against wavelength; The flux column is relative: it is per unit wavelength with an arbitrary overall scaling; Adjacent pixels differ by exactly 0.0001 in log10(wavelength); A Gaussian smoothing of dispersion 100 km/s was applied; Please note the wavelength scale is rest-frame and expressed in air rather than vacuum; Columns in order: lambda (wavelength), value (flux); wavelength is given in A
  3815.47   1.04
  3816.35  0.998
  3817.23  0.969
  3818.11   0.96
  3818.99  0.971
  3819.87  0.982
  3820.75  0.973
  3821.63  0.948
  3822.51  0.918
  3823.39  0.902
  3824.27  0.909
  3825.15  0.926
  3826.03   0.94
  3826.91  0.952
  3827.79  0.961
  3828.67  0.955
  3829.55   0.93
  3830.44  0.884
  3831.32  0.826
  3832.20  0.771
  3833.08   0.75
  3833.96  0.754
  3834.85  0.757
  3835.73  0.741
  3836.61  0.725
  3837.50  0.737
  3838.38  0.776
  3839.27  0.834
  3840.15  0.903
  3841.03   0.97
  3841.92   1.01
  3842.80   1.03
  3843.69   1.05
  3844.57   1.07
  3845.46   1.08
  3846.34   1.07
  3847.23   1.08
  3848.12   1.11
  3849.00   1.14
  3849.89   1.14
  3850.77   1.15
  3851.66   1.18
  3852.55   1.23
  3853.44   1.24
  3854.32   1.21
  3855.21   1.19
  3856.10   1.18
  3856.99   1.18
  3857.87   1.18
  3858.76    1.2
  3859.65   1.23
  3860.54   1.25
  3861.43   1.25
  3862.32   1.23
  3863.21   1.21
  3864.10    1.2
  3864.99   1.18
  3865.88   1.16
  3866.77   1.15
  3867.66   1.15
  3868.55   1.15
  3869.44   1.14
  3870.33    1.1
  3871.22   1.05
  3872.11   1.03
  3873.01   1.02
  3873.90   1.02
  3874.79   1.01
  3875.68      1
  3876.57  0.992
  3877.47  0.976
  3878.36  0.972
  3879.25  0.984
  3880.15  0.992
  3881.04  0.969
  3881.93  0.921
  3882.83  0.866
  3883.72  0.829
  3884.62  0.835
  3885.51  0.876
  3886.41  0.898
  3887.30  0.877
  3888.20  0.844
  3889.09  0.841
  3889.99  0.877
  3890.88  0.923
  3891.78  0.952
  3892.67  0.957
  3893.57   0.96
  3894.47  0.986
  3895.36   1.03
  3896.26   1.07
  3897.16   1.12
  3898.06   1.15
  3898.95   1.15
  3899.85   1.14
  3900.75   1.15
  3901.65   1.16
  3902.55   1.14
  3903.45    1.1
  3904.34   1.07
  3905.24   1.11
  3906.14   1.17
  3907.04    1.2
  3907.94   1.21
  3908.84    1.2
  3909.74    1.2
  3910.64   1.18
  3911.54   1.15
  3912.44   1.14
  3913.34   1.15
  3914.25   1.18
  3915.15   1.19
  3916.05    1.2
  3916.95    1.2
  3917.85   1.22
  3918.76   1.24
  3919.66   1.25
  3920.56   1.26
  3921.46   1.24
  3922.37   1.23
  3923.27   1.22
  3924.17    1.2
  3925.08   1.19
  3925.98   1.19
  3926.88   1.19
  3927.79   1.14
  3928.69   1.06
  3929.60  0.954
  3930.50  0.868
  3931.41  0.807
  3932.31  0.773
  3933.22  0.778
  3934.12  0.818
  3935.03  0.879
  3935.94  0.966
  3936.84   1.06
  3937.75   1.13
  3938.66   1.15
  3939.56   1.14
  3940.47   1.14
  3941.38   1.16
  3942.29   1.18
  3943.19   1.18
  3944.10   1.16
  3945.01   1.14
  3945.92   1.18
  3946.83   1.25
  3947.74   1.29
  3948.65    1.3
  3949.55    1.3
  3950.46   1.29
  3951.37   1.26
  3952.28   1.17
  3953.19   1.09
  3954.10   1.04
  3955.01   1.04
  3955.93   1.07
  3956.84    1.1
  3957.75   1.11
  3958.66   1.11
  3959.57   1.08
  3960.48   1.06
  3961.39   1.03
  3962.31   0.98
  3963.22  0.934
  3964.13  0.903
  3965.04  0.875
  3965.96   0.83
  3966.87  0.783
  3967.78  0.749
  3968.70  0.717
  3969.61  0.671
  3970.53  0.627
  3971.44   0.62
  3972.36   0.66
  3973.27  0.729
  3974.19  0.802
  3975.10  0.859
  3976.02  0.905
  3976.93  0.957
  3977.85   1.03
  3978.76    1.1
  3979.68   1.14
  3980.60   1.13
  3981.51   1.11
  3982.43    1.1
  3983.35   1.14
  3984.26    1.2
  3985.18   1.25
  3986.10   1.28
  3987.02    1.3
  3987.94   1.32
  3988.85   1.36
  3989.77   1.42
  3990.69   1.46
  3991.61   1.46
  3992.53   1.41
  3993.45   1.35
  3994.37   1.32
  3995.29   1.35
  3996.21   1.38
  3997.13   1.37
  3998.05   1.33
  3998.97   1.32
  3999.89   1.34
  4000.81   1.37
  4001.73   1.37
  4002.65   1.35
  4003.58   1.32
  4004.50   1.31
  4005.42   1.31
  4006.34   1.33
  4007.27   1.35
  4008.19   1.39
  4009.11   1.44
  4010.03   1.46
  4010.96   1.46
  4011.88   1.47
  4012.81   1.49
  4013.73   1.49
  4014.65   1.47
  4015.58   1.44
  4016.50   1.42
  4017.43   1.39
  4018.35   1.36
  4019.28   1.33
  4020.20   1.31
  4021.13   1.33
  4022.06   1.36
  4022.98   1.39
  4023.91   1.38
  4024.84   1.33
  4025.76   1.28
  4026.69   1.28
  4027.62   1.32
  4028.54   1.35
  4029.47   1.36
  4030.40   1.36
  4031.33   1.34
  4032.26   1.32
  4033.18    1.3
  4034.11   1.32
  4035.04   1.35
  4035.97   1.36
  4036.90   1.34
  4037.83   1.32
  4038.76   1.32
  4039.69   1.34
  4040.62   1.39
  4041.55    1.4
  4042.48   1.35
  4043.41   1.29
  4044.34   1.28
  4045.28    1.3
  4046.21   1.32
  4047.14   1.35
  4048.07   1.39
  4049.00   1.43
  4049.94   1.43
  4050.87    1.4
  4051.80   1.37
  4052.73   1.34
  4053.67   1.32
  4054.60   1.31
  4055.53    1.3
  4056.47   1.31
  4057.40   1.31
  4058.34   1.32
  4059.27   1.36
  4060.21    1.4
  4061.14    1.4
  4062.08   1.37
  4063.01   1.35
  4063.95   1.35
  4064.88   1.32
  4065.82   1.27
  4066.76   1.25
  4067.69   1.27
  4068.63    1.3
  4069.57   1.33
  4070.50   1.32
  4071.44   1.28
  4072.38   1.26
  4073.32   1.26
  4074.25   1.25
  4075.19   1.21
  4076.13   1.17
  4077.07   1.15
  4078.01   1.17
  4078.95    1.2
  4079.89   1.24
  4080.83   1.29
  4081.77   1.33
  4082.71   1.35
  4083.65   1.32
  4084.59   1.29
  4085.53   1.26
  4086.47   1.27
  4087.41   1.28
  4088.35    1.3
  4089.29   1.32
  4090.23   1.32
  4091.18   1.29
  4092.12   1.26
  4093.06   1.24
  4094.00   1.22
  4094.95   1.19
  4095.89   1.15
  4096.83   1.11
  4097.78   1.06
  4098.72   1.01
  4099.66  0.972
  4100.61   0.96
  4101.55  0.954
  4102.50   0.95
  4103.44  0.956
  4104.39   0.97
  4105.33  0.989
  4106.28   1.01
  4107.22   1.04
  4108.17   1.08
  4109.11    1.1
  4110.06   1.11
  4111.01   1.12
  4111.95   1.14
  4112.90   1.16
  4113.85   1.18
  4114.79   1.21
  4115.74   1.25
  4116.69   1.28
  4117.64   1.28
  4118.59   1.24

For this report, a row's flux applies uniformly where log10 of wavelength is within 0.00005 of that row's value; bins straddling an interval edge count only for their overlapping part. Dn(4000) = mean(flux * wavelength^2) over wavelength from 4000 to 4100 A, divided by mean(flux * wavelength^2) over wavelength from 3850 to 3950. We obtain 1.29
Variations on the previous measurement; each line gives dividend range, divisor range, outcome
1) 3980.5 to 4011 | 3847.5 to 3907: 1.32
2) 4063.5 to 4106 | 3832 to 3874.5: 1.27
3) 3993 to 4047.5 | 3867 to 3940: 1.36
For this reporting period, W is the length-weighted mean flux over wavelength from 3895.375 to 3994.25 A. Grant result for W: 1.1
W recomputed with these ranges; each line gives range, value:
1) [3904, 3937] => 1.11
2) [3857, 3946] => 1.08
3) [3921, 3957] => 1.11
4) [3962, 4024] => 1.2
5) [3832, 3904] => 1.03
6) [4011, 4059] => 1.36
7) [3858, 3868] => 1.2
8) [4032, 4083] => 1.31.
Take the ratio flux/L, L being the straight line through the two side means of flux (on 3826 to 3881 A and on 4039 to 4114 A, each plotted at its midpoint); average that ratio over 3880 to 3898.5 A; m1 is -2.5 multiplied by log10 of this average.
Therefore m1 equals 0.14 mag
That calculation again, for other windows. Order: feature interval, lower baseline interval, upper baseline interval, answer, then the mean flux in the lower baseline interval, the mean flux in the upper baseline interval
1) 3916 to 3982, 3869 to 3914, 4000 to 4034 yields 0.14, 1.03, 1.37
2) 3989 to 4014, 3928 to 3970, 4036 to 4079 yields -0.18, 1.04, 1.32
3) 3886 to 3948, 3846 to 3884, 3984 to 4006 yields 0.10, 1.11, 1.34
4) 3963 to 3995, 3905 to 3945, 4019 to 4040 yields 0.18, 1.12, 1.33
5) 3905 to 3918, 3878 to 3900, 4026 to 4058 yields -0.16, 0.958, 1.34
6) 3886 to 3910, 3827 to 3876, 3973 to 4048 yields 0.07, 1.05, 1.31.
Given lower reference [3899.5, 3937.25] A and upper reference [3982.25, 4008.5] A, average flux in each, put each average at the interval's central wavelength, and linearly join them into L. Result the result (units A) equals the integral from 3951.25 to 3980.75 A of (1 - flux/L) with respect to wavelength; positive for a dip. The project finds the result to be 7.3 A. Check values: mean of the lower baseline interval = 1.11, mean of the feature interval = 0.938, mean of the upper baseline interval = 1.33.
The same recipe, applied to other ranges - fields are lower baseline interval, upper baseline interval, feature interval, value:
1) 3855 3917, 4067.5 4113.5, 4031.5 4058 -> -4.3 A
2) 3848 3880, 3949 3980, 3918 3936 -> -0.7 A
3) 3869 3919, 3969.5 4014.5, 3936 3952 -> -0.7 A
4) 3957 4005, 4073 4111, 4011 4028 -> -3.8 A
